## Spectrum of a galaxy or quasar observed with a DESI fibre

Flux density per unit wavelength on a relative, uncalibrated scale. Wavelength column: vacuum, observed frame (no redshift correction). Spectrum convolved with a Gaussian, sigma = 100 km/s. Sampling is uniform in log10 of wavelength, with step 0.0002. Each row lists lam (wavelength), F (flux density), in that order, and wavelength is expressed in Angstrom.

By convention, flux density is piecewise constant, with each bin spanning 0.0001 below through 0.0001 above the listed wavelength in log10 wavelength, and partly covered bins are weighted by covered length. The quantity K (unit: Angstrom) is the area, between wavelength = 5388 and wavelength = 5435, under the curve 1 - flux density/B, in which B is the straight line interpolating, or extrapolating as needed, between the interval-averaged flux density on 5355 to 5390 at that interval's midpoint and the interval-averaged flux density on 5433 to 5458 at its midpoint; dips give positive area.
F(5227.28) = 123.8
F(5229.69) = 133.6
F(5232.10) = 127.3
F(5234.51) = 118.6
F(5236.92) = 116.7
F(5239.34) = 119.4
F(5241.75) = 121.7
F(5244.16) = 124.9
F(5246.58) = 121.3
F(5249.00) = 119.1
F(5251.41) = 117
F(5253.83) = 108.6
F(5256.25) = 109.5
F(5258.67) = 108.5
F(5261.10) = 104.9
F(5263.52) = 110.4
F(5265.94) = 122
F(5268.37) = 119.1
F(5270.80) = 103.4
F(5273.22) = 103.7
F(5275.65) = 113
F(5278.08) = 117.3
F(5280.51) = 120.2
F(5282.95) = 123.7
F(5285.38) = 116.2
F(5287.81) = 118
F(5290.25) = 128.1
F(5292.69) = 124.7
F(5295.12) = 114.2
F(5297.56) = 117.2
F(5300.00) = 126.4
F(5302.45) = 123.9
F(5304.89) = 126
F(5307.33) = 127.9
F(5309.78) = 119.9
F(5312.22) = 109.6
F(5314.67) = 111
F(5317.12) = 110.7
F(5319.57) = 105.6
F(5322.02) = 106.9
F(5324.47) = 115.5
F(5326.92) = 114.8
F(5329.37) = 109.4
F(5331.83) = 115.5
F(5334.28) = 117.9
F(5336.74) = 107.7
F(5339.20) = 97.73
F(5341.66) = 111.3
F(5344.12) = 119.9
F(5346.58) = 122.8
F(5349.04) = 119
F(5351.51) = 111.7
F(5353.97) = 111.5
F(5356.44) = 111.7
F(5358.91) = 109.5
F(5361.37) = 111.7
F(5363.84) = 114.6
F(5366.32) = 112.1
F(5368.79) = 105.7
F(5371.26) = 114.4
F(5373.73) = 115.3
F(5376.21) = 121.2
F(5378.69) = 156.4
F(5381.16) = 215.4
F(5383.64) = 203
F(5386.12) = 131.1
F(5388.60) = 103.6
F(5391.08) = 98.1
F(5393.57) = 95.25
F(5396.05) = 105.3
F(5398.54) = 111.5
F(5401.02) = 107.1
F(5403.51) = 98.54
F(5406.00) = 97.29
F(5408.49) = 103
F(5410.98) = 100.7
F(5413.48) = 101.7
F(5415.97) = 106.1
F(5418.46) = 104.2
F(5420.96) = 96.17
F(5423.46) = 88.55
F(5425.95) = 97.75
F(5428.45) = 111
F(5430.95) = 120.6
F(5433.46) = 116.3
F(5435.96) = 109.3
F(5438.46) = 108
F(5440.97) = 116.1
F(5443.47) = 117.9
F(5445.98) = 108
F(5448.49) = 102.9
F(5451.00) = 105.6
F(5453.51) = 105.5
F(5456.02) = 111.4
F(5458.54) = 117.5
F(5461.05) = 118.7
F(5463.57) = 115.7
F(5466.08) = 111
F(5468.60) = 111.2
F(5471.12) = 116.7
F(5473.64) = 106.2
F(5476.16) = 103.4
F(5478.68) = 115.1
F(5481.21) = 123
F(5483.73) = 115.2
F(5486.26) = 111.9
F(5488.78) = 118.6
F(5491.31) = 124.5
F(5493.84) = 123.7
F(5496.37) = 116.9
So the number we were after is 6.3 Angstrom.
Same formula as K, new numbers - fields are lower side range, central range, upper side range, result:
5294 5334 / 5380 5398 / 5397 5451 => -4.19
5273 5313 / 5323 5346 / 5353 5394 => 1.99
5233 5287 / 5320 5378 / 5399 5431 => -2.96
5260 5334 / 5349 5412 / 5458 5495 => -1.59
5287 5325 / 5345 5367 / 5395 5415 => -0.71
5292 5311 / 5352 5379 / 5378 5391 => 6.09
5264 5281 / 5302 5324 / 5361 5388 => 1.30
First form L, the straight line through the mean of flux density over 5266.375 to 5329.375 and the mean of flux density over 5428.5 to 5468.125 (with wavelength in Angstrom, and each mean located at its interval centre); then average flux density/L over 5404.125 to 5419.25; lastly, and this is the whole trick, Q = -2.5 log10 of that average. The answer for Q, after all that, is 0.114 mag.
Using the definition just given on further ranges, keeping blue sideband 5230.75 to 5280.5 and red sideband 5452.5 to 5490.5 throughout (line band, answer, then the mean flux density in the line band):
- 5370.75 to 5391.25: -0.24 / 143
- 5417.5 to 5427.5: 0.18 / 96.9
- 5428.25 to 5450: 0.02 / 112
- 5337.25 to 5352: 0.01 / 114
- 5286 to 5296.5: -0.05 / 121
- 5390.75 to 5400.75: 0.11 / 103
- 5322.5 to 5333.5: 0.01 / 114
